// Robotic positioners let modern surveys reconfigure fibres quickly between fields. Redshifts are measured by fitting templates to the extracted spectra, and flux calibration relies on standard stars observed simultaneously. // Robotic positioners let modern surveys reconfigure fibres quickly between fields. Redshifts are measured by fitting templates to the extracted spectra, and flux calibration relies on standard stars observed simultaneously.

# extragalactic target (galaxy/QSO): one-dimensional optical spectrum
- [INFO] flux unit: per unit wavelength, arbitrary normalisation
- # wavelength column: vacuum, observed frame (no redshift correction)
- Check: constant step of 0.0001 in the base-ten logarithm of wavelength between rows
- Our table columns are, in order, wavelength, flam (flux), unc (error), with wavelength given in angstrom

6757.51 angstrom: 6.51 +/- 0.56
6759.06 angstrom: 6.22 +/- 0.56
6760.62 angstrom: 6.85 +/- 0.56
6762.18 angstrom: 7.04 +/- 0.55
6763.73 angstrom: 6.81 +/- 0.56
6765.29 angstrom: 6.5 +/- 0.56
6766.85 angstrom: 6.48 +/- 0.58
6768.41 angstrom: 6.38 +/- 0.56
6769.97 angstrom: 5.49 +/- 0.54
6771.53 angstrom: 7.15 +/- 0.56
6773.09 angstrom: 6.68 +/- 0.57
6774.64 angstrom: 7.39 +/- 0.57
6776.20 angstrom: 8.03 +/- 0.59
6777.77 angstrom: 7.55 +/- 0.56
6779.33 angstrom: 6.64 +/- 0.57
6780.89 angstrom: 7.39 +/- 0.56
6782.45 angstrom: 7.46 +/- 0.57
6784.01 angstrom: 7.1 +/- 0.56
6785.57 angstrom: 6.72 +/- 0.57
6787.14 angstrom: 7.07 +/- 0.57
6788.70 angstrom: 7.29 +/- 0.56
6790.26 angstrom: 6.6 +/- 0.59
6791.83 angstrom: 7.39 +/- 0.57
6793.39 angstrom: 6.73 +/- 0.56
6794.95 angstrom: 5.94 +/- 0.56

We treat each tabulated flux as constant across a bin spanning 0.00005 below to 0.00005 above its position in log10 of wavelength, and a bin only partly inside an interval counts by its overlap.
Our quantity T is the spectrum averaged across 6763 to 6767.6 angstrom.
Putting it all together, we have 6.59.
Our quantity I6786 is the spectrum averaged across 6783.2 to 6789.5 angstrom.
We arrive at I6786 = 7.05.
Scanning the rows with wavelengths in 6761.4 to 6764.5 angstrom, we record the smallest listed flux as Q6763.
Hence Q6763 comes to 6.81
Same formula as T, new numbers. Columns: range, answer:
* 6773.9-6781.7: 7.39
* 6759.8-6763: 6.94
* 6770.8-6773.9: 6.94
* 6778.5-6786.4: 7.07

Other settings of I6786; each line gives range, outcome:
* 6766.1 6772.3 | 6.37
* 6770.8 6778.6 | 7.36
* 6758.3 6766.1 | 6.68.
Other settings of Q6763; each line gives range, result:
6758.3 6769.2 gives 6.22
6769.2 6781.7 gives 5.49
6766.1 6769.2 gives 6.38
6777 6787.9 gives 6.64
